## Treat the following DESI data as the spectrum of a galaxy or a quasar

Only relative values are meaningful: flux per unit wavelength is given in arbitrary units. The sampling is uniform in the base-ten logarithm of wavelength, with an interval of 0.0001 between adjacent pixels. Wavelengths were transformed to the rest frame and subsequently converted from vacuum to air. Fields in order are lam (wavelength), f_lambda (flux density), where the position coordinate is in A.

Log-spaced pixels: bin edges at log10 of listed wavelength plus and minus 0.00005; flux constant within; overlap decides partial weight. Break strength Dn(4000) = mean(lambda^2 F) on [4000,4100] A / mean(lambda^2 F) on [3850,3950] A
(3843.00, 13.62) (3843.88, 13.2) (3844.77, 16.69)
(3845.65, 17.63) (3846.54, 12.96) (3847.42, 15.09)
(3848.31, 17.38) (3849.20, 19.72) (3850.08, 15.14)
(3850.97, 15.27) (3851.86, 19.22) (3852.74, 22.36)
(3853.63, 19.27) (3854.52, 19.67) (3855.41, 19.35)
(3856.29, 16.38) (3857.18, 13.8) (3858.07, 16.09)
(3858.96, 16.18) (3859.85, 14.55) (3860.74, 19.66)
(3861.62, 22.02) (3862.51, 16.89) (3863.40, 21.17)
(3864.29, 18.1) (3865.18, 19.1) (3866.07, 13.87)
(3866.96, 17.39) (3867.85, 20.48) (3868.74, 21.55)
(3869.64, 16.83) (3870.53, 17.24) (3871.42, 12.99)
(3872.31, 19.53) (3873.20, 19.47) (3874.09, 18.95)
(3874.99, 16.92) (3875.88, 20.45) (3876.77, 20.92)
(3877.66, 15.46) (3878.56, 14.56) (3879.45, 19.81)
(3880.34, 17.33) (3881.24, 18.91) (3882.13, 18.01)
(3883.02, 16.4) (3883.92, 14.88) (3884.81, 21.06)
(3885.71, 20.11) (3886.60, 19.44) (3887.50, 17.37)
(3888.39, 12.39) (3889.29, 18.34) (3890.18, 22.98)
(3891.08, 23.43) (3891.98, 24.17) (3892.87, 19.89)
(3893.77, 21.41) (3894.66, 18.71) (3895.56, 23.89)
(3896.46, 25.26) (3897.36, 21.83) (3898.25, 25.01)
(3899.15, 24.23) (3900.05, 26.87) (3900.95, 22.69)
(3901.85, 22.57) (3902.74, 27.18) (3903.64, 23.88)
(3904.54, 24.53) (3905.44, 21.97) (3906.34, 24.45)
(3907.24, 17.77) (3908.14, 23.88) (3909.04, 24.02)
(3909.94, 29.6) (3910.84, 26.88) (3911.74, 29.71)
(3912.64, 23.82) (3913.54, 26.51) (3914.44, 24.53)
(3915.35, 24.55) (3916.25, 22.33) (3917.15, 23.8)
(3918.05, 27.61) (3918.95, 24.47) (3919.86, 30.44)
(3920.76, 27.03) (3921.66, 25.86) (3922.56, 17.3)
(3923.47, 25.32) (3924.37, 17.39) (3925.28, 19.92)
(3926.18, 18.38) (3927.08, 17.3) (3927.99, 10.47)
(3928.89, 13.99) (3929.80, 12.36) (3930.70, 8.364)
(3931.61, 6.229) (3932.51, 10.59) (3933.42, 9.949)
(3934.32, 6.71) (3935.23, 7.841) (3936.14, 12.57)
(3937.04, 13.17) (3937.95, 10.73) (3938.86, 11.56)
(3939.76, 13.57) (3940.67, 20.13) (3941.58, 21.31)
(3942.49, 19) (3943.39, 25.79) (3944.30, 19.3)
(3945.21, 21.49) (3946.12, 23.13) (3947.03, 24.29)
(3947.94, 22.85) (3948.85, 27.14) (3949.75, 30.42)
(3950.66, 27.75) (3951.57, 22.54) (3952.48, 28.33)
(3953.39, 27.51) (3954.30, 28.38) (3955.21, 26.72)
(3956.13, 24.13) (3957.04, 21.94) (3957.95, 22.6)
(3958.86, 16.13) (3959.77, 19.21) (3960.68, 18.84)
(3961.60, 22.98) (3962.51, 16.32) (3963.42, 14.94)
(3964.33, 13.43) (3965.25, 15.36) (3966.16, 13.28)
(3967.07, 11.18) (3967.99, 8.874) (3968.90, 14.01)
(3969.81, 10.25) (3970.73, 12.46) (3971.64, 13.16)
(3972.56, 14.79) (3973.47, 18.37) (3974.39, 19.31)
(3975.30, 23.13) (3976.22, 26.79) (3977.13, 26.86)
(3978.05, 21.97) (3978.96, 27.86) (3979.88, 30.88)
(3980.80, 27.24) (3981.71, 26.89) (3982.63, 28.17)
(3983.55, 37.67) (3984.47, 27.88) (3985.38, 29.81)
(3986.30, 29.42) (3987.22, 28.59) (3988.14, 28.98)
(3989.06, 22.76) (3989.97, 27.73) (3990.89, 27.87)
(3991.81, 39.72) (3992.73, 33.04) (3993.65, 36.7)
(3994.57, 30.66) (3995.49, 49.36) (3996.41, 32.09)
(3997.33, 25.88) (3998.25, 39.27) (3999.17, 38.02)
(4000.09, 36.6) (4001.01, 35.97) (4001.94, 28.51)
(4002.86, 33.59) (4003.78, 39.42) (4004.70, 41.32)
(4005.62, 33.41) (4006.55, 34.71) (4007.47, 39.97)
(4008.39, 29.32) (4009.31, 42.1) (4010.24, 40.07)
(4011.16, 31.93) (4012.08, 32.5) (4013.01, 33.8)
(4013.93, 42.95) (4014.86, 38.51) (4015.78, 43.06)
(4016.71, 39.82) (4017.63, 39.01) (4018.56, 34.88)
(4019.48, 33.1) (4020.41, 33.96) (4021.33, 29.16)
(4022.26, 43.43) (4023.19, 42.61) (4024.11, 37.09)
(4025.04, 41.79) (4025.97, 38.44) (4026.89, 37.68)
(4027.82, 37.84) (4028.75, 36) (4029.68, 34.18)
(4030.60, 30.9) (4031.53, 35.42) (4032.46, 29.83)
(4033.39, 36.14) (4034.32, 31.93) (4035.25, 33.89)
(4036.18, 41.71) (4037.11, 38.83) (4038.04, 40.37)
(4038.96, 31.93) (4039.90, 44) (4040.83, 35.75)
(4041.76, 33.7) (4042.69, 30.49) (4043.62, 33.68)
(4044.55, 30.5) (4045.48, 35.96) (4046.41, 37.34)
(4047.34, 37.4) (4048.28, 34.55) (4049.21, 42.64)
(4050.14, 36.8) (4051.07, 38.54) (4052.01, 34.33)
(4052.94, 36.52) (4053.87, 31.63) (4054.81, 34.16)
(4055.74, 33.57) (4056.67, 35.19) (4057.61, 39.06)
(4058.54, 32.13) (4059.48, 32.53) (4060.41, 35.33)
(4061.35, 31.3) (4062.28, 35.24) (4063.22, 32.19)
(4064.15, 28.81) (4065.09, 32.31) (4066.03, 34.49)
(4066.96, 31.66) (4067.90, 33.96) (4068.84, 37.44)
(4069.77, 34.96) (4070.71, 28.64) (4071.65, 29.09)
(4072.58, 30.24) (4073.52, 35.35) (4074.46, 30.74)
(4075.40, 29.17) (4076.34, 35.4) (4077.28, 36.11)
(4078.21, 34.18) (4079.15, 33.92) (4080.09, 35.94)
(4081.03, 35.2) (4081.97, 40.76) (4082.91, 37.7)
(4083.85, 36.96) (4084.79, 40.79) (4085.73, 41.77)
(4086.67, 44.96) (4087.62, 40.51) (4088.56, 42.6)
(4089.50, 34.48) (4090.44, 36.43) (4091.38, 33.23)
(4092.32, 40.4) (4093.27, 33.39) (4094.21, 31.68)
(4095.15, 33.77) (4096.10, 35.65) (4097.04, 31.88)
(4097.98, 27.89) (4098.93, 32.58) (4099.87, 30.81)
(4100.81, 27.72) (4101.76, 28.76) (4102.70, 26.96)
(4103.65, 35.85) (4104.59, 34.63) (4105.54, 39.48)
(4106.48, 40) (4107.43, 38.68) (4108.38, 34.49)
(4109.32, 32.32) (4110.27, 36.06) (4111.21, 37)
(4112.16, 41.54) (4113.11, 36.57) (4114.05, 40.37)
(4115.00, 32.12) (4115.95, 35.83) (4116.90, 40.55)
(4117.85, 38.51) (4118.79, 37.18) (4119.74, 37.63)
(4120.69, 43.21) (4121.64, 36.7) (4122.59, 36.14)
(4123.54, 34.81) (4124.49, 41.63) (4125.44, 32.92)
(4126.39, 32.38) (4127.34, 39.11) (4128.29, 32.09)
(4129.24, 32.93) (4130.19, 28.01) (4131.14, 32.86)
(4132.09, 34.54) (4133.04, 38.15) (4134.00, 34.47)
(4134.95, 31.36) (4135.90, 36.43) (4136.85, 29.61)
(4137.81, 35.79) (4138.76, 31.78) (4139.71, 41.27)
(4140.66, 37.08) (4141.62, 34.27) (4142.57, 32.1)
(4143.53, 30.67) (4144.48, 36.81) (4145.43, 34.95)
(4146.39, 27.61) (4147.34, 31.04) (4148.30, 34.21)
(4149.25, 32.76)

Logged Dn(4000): 1.9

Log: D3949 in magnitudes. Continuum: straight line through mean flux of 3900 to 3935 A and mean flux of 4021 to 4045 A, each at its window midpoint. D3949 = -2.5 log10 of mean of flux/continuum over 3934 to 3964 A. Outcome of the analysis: 0.232 mag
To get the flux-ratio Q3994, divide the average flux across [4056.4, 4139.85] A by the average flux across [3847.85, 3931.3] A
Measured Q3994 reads 1.73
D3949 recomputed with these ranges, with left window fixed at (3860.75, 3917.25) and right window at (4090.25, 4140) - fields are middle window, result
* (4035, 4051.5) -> -0.20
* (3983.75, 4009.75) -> -0.21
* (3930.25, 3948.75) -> 0.47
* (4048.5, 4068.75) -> -0.10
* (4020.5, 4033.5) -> -0.23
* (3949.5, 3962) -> 0.05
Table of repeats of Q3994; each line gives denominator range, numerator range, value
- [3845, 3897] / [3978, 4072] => 1.88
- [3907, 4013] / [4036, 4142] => 1.47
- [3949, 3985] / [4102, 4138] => 1.66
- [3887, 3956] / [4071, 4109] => 1.65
